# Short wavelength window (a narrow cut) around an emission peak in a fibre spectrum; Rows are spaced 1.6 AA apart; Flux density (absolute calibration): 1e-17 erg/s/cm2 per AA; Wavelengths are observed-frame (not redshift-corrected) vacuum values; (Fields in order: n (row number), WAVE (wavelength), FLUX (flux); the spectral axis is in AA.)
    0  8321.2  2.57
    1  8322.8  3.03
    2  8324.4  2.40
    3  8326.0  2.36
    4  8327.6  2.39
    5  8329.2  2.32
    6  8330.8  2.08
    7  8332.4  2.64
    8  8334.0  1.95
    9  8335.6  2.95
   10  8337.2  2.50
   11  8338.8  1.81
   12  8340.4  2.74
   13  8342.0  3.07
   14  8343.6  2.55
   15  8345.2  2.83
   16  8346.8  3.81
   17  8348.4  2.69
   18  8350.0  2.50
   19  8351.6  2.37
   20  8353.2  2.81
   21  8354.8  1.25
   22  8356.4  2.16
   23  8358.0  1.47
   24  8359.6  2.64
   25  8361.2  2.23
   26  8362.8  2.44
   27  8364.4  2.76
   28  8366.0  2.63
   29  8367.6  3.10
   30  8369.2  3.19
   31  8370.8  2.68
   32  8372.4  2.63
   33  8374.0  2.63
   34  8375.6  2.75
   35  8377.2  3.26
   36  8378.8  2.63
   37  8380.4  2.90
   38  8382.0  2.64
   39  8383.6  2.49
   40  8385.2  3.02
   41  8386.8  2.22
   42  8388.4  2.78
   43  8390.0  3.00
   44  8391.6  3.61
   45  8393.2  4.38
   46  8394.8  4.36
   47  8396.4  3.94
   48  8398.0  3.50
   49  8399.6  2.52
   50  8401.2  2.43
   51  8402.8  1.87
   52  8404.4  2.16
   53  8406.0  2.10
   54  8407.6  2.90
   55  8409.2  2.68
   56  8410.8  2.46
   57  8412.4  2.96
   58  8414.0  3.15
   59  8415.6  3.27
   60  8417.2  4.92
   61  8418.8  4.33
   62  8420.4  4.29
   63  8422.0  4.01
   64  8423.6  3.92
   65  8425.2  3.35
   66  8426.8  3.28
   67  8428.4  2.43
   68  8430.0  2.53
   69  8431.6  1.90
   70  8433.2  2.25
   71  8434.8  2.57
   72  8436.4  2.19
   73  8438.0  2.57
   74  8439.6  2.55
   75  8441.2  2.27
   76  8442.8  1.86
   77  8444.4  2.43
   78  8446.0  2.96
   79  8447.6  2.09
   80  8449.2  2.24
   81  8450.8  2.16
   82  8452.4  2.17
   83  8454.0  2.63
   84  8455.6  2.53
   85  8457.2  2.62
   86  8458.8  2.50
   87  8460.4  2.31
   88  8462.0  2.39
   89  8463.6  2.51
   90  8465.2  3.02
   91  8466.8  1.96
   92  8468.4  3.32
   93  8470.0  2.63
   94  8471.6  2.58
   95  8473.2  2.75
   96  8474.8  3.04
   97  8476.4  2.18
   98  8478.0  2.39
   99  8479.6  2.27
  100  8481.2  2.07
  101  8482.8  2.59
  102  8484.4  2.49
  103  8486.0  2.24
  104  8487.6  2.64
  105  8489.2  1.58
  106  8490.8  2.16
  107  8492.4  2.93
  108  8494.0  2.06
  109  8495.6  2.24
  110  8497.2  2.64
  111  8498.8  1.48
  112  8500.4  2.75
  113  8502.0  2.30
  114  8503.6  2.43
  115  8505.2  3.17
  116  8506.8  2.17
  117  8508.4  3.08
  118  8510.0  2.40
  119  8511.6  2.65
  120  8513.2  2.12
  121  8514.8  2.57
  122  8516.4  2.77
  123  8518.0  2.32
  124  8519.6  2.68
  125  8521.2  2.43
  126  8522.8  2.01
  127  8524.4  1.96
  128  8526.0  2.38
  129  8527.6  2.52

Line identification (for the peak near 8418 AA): [N II]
